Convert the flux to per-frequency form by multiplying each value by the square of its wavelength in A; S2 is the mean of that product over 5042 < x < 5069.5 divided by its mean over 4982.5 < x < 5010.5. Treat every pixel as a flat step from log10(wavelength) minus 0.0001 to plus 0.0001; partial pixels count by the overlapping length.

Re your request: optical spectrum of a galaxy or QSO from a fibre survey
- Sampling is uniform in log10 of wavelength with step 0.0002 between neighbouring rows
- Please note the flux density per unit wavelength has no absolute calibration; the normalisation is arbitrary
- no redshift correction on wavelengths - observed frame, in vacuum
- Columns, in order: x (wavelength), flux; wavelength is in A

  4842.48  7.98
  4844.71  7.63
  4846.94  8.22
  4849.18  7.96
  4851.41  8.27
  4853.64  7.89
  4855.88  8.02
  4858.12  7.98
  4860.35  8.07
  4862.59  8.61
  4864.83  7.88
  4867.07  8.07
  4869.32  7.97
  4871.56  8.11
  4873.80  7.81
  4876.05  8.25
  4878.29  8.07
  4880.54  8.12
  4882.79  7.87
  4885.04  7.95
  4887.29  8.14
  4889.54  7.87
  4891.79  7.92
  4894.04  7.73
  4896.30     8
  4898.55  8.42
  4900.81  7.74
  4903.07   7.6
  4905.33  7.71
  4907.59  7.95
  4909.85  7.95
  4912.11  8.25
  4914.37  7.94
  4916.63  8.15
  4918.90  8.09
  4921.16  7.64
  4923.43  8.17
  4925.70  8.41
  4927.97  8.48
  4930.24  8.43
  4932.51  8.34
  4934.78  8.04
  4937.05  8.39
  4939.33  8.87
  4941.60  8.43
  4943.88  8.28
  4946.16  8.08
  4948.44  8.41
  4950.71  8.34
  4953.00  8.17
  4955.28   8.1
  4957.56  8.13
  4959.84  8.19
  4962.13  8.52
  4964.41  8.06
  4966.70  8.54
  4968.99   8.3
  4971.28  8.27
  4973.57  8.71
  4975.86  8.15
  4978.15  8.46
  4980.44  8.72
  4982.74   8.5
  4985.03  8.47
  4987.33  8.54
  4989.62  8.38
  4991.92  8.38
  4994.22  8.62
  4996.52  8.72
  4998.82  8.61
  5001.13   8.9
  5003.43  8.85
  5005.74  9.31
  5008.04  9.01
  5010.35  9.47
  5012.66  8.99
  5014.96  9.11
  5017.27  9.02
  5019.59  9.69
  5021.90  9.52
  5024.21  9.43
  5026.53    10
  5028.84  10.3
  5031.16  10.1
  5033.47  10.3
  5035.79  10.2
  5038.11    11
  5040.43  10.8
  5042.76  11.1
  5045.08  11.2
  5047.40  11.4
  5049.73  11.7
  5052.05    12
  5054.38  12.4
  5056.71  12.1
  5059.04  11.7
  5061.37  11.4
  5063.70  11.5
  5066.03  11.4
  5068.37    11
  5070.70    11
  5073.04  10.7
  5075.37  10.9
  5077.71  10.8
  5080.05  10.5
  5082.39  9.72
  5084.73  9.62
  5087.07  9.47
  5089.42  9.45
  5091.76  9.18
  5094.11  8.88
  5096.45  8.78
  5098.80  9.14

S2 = 1.4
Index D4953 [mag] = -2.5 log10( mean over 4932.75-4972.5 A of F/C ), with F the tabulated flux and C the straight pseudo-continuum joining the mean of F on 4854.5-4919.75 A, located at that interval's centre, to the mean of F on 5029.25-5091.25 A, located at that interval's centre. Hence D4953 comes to 0.10 mag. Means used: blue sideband 8.01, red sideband 10.9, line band 8.3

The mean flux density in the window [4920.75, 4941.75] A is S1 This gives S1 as 8.34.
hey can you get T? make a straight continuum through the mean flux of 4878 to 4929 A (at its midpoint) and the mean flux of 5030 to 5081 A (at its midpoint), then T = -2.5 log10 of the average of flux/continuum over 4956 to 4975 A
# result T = 0.12 mag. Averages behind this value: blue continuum 8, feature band 8.33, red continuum 11.1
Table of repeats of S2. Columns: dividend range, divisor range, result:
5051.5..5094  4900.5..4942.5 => 1.40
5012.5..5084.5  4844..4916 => 1.43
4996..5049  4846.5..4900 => 1.30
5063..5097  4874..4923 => 1.38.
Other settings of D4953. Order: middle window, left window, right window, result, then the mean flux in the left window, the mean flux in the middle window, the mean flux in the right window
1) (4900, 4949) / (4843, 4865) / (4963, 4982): 0.02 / 8.06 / 8.15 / 8.4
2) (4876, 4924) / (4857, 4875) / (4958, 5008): 0.03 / 8.06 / 7.97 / 8.54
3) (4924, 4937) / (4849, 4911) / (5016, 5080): 0.06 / 8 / 8.34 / 10.8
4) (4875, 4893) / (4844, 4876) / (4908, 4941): 0.01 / 8.05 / 8.02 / 8.22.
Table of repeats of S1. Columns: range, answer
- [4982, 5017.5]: 8.81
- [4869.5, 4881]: 8.06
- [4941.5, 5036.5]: 8.82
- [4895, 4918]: 7.97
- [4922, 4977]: 8.32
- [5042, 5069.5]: 11.6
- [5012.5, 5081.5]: 10.7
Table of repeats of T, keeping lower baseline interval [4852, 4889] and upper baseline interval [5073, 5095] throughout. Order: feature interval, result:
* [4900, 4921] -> 0.063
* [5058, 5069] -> -0.175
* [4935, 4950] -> 0.036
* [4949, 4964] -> 0.070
